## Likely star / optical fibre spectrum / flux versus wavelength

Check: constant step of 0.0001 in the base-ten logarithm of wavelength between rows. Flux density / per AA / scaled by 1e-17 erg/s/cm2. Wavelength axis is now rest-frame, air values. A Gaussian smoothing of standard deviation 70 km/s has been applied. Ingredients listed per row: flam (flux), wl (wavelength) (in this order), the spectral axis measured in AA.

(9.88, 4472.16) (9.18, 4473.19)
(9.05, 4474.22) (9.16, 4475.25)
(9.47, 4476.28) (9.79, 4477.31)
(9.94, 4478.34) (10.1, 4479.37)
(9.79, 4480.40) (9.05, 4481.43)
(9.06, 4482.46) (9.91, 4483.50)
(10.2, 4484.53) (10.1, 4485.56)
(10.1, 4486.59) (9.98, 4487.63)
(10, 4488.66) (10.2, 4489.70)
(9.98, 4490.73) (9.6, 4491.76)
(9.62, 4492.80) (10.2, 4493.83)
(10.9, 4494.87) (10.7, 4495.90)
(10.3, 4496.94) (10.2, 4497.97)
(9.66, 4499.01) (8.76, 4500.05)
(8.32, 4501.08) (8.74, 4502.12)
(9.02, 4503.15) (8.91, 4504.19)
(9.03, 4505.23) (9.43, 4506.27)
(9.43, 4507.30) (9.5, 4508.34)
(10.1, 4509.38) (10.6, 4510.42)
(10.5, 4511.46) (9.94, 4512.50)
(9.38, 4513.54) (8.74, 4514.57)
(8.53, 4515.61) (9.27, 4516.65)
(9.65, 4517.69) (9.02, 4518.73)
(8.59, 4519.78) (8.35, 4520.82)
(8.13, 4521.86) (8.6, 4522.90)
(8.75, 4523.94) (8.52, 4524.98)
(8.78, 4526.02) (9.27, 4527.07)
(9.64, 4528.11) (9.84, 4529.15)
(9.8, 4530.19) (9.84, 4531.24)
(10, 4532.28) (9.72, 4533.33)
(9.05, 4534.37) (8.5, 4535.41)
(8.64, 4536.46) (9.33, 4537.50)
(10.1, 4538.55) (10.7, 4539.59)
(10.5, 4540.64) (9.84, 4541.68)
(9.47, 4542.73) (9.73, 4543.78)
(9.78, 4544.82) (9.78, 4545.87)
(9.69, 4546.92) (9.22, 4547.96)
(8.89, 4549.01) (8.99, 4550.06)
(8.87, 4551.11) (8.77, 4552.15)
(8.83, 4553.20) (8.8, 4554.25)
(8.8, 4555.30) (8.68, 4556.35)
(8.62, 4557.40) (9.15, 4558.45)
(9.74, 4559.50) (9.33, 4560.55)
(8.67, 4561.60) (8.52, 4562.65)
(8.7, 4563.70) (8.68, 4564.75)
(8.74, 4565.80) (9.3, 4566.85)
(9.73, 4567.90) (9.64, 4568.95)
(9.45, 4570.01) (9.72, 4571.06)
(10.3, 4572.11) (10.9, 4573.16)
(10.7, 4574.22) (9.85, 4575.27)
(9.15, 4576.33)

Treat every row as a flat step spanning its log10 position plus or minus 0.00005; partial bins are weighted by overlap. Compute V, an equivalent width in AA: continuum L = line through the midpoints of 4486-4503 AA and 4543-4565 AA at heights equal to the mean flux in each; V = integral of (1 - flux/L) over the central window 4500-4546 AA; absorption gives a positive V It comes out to 0.5 AA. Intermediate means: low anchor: 9.81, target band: 9.34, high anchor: 9.07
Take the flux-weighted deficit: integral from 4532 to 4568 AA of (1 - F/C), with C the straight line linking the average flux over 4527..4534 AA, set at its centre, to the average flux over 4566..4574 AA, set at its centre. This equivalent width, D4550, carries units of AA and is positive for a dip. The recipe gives 2.04 AA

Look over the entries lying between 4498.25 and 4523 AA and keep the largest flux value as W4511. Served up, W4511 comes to 10.6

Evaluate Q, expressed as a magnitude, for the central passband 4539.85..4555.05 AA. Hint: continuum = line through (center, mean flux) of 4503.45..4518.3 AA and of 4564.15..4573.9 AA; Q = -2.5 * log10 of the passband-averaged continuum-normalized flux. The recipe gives 0.02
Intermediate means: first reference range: 9.49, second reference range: 9.62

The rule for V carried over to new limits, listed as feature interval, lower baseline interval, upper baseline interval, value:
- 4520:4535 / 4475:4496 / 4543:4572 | 0.50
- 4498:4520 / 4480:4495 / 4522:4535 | 0.56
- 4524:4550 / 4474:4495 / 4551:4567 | -0.99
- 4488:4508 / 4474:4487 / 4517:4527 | -0.73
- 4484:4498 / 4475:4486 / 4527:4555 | -0.70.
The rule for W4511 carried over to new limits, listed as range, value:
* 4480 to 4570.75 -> 10.9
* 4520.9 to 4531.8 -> 9.84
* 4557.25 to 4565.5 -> 9.74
